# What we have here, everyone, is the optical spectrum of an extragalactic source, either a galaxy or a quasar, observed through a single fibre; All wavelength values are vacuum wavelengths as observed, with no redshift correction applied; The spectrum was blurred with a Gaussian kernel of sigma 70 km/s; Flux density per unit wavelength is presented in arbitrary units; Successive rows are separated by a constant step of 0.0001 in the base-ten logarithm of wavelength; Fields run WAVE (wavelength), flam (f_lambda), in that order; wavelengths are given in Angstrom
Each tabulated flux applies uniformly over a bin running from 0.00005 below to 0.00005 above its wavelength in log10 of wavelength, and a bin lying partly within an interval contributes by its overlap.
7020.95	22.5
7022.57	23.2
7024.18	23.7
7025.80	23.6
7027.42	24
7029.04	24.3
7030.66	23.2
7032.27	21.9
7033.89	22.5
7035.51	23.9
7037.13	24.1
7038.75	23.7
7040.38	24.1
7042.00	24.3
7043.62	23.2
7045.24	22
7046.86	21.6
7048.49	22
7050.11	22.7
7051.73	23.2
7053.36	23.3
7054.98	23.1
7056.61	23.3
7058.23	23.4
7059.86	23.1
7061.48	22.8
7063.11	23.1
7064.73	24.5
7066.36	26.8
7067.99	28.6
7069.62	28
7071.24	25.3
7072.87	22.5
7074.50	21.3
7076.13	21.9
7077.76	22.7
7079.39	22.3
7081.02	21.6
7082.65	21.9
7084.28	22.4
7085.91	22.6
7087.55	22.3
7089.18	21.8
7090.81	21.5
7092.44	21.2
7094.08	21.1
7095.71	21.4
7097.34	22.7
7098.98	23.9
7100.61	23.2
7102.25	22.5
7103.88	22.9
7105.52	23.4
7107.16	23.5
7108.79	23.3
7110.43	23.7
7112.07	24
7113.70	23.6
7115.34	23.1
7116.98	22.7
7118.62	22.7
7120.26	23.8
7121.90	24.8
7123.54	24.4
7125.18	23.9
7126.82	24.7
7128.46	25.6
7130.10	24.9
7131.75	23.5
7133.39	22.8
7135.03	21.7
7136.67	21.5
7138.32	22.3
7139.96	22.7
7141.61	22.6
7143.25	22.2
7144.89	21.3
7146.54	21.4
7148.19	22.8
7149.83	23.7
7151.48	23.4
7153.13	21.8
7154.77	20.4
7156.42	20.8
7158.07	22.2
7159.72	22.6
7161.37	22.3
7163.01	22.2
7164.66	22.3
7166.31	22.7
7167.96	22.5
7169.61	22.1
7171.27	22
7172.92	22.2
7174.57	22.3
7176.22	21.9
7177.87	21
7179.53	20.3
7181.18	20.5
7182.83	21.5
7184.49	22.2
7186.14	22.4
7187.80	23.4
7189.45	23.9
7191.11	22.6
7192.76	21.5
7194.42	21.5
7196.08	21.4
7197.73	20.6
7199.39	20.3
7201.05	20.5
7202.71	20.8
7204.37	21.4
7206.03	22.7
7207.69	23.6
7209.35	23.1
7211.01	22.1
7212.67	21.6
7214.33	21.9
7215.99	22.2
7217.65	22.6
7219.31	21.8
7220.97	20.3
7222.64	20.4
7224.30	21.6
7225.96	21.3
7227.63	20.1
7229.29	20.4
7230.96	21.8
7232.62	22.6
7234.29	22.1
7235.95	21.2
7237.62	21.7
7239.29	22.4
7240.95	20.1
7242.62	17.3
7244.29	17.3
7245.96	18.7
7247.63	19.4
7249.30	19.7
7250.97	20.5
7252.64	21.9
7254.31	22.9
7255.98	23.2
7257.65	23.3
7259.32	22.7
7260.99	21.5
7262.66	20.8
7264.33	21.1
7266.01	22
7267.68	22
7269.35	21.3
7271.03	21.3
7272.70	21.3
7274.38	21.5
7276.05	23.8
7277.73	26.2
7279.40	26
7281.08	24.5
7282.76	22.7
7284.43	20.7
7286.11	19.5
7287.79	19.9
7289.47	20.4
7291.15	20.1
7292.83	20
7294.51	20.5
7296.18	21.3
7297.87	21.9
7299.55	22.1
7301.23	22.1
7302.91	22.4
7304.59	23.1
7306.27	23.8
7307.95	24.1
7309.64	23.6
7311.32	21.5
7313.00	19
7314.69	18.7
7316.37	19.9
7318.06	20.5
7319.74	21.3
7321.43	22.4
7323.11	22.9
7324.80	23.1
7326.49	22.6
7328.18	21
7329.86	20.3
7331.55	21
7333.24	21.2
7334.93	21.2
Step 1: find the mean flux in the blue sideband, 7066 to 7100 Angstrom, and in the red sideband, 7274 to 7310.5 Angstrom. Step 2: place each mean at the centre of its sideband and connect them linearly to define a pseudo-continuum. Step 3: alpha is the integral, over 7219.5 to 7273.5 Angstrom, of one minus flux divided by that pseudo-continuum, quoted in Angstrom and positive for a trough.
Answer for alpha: 3.3 Angstrom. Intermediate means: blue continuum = 23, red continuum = 22.3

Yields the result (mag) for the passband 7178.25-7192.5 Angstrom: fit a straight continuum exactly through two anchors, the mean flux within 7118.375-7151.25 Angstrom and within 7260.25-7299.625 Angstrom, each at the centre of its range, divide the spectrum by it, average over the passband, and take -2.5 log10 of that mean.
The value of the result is 0.03 mag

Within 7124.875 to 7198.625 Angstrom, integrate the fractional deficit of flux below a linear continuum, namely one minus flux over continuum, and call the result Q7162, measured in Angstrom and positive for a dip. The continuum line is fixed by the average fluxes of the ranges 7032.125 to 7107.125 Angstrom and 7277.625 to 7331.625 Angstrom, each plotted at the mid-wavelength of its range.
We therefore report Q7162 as 0.9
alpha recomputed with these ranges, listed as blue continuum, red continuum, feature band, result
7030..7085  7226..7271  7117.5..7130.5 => -1.0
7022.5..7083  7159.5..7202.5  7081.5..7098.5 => 0.8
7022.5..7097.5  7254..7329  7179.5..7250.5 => 3.3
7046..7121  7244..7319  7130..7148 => 0.3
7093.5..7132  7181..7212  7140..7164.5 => 0.6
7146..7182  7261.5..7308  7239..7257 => 1.4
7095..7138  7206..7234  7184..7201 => 0.2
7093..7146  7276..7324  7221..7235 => 0.7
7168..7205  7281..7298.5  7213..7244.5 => 0.4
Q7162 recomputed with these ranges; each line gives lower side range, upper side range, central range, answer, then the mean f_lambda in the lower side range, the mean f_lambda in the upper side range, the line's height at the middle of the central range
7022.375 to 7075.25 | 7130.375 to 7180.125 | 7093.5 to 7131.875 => -1.2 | 23.7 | 22.2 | 22.8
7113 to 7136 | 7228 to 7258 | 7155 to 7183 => 1.0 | 23.7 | 20.9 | 22.6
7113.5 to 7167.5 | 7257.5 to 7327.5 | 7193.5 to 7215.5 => 0.7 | 22.8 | 21.9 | 22.4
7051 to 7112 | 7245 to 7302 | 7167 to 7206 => 1.1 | 23.1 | 21.7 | 22.3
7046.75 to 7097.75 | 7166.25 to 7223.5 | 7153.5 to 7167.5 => 0.1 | 23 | 21.8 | 22.1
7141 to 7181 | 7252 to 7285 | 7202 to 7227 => 0.5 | 22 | 22.6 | 22.3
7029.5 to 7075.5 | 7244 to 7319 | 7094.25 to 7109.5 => 0.2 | 23.6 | 21.6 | 23.2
